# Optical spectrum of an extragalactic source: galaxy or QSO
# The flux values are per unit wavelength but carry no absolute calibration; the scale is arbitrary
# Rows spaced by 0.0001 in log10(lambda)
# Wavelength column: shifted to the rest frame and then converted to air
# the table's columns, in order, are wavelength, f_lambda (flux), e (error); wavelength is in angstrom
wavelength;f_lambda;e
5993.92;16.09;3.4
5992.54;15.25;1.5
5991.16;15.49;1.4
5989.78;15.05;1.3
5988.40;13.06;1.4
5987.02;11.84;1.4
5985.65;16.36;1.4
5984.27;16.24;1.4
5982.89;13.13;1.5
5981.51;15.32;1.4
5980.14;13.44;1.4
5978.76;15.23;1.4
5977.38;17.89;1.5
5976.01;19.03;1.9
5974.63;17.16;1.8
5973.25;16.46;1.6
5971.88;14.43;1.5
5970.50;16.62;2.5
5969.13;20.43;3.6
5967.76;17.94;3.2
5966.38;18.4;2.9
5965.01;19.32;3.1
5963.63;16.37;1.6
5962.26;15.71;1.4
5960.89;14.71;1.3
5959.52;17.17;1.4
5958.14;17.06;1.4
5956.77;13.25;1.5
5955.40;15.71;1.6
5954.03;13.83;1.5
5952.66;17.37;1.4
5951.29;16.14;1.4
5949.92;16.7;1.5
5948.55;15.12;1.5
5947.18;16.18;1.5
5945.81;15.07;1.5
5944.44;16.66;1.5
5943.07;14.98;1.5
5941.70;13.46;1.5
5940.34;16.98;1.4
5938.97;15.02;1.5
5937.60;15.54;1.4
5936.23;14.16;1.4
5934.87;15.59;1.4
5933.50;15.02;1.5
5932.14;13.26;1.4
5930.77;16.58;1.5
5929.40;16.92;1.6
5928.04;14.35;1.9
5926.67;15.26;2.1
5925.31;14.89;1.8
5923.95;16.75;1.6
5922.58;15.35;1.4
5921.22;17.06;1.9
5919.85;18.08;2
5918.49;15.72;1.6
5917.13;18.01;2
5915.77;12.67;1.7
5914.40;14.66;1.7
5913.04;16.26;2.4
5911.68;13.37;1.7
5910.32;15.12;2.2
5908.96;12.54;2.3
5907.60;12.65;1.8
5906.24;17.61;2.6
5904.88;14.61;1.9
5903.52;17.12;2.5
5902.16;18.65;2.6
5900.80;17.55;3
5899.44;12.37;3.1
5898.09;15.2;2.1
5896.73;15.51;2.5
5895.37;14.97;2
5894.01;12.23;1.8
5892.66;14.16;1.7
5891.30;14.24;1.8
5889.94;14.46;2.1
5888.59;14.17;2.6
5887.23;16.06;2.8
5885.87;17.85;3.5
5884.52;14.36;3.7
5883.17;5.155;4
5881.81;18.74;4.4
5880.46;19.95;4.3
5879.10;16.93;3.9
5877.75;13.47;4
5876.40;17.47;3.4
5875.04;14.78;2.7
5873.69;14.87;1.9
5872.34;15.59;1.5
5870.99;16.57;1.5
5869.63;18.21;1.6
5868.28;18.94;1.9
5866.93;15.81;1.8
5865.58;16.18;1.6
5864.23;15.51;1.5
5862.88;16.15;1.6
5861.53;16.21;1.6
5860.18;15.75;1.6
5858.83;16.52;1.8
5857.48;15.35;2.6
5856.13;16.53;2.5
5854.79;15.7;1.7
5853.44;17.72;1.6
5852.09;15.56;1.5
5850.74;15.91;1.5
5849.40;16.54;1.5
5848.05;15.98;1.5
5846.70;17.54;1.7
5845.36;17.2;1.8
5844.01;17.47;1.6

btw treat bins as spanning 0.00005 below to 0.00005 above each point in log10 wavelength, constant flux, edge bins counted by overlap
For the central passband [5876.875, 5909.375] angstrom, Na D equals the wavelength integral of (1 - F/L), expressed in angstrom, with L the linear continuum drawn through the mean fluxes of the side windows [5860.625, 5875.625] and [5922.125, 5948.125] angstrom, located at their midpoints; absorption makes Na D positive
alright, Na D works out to 1.8 angstrom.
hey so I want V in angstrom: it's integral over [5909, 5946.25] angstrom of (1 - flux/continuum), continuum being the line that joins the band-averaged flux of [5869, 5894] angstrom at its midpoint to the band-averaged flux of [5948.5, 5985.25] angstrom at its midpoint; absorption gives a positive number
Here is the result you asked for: 1.1 angstrom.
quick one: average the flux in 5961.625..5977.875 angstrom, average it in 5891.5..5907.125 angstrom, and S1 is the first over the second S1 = 1.1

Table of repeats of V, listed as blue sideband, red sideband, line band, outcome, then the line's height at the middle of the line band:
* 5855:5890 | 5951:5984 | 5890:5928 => 1.9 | 16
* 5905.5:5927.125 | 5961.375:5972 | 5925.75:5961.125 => 2.2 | 16.5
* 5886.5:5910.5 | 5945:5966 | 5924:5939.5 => 0.4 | 15.6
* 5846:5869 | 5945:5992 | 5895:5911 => 0.9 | 16.2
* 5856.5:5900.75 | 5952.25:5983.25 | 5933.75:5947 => 0.7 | 16.1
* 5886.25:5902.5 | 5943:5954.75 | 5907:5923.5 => 0.1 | 15.3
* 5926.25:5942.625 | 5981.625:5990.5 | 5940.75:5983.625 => -4.1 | 14.7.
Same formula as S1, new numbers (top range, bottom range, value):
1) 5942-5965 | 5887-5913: 1.06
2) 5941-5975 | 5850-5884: 1.02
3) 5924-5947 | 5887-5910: 1.02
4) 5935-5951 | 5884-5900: 1.06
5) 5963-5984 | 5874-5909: 1.10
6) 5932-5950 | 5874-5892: 1.01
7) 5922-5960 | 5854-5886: 0.97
